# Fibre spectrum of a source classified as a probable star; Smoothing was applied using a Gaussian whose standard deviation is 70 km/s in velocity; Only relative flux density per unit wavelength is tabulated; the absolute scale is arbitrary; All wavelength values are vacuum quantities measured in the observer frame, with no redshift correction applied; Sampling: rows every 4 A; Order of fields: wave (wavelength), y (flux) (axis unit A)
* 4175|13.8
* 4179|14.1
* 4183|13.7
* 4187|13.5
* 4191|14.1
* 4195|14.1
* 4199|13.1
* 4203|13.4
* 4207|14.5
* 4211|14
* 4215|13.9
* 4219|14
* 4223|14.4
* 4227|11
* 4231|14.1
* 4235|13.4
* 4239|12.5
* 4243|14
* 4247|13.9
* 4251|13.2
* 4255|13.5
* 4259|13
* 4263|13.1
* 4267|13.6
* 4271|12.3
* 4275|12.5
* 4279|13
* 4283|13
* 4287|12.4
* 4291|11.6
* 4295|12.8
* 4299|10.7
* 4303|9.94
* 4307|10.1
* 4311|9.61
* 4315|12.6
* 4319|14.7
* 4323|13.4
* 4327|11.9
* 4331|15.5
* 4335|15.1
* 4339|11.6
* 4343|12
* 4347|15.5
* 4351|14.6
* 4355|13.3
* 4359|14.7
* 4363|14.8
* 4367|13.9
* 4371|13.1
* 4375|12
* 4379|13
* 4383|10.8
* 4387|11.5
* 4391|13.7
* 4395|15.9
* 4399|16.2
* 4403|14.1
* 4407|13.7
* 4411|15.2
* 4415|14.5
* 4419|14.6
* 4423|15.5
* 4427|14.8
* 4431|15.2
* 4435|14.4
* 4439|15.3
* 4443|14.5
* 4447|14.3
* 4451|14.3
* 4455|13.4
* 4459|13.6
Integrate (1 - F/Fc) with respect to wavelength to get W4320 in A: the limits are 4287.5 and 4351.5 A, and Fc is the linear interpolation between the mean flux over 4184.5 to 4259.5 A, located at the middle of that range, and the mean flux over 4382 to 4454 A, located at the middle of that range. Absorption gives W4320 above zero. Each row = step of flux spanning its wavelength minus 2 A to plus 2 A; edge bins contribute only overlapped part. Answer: 6.6 A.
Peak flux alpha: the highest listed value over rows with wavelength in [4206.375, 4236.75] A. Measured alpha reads 14.5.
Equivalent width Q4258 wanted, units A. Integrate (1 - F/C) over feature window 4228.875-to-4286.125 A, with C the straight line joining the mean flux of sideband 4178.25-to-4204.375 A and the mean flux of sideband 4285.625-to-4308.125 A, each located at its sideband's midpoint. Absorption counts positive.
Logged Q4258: -4.8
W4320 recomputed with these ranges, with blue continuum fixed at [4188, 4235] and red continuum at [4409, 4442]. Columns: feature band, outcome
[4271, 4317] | 8.0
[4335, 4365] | 1.3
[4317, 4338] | 0.5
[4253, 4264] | 0.6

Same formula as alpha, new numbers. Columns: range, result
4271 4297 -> 13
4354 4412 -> 16.2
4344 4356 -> 15.5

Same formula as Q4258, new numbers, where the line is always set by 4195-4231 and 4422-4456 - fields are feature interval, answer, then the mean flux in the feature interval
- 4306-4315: 2.3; 10.4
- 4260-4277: 1.2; 12.9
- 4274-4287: 1.0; 12.8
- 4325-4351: 0.9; 13.7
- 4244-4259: 0.3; 13.5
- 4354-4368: 0.0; 14.3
